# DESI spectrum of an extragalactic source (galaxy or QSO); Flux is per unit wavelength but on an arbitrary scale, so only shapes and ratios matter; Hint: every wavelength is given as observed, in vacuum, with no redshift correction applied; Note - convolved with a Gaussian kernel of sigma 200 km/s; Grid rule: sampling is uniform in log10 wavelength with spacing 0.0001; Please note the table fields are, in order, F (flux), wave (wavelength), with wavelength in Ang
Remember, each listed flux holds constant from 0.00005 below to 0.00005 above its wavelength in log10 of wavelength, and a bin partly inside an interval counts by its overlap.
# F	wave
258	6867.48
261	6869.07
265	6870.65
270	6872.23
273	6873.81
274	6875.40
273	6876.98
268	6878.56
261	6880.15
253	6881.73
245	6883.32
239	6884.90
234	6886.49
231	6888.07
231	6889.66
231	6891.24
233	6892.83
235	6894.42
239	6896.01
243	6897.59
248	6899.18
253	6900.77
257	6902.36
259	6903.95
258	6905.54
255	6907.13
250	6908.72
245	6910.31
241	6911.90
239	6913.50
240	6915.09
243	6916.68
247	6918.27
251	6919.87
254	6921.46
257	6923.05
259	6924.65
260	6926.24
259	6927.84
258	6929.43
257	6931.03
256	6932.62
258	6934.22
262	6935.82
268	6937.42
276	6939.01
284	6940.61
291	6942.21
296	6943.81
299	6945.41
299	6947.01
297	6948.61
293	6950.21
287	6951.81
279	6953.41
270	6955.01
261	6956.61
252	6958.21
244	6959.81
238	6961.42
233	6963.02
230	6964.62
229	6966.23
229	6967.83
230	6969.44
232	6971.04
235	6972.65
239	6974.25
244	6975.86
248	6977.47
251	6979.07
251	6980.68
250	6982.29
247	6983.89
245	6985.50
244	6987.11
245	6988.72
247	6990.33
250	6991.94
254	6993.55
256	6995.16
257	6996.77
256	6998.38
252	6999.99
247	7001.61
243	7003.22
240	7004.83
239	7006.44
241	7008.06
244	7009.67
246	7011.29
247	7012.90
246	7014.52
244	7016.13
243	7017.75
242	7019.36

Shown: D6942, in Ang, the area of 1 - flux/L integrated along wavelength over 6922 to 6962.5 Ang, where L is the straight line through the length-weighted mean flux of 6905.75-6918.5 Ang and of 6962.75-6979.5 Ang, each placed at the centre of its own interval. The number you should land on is -4.9 Ang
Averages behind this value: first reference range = 246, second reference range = 236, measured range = 270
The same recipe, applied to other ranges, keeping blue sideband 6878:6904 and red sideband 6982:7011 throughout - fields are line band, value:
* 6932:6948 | -2.19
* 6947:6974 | -0.79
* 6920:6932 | -0.59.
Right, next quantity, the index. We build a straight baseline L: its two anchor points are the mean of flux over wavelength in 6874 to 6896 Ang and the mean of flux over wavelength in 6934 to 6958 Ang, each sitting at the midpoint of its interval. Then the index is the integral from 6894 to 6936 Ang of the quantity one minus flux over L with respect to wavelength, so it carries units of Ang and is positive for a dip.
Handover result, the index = 2.0 Ang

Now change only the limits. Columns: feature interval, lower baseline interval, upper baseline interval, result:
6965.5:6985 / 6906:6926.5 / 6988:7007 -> 0.67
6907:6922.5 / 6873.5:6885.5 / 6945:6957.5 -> 1.50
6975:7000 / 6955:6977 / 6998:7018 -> -0.77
